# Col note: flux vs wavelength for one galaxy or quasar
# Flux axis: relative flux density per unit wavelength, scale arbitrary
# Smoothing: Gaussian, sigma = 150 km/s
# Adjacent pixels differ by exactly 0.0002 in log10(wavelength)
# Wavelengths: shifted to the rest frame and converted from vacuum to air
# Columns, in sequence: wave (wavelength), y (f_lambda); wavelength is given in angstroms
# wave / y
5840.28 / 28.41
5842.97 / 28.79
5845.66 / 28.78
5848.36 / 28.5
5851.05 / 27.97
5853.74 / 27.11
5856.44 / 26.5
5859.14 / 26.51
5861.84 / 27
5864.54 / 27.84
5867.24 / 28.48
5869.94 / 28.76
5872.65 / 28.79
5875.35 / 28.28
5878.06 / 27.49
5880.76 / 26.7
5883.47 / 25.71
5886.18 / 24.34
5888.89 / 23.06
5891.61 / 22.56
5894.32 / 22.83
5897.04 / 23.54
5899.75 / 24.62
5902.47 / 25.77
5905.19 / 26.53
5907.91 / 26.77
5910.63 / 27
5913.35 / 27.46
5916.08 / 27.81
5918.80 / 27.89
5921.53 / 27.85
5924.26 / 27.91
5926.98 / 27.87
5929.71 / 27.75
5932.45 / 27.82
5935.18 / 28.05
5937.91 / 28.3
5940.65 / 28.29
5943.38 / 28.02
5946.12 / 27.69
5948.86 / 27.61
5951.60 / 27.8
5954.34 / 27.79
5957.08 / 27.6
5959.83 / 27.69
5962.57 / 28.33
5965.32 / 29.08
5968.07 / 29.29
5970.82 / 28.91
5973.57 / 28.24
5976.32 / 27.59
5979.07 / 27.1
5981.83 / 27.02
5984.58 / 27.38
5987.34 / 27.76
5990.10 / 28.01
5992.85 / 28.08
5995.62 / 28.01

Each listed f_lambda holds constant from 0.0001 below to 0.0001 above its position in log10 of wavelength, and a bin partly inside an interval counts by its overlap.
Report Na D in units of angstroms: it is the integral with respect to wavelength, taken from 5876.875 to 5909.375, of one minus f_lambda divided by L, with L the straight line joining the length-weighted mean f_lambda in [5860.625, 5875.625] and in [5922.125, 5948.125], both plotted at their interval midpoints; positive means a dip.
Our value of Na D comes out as 3.61 angstroms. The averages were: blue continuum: 28.2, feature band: 25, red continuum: 28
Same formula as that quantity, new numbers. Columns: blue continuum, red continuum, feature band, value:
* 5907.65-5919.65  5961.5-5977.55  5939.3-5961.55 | 0.3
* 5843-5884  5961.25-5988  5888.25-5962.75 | 2.7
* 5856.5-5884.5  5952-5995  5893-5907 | 1.5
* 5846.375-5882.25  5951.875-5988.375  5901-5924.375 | 0.5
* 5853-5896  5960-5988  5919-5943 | -0.6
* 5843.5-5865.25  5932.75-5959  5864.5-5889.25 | 0.5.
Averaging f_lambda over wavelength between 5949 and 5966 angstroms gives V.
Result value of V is 28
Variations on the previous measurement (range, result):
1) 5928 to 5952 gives 27.9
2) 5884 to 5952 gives 26.6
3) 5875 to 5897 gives 24.9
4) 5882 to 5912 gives 24.8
